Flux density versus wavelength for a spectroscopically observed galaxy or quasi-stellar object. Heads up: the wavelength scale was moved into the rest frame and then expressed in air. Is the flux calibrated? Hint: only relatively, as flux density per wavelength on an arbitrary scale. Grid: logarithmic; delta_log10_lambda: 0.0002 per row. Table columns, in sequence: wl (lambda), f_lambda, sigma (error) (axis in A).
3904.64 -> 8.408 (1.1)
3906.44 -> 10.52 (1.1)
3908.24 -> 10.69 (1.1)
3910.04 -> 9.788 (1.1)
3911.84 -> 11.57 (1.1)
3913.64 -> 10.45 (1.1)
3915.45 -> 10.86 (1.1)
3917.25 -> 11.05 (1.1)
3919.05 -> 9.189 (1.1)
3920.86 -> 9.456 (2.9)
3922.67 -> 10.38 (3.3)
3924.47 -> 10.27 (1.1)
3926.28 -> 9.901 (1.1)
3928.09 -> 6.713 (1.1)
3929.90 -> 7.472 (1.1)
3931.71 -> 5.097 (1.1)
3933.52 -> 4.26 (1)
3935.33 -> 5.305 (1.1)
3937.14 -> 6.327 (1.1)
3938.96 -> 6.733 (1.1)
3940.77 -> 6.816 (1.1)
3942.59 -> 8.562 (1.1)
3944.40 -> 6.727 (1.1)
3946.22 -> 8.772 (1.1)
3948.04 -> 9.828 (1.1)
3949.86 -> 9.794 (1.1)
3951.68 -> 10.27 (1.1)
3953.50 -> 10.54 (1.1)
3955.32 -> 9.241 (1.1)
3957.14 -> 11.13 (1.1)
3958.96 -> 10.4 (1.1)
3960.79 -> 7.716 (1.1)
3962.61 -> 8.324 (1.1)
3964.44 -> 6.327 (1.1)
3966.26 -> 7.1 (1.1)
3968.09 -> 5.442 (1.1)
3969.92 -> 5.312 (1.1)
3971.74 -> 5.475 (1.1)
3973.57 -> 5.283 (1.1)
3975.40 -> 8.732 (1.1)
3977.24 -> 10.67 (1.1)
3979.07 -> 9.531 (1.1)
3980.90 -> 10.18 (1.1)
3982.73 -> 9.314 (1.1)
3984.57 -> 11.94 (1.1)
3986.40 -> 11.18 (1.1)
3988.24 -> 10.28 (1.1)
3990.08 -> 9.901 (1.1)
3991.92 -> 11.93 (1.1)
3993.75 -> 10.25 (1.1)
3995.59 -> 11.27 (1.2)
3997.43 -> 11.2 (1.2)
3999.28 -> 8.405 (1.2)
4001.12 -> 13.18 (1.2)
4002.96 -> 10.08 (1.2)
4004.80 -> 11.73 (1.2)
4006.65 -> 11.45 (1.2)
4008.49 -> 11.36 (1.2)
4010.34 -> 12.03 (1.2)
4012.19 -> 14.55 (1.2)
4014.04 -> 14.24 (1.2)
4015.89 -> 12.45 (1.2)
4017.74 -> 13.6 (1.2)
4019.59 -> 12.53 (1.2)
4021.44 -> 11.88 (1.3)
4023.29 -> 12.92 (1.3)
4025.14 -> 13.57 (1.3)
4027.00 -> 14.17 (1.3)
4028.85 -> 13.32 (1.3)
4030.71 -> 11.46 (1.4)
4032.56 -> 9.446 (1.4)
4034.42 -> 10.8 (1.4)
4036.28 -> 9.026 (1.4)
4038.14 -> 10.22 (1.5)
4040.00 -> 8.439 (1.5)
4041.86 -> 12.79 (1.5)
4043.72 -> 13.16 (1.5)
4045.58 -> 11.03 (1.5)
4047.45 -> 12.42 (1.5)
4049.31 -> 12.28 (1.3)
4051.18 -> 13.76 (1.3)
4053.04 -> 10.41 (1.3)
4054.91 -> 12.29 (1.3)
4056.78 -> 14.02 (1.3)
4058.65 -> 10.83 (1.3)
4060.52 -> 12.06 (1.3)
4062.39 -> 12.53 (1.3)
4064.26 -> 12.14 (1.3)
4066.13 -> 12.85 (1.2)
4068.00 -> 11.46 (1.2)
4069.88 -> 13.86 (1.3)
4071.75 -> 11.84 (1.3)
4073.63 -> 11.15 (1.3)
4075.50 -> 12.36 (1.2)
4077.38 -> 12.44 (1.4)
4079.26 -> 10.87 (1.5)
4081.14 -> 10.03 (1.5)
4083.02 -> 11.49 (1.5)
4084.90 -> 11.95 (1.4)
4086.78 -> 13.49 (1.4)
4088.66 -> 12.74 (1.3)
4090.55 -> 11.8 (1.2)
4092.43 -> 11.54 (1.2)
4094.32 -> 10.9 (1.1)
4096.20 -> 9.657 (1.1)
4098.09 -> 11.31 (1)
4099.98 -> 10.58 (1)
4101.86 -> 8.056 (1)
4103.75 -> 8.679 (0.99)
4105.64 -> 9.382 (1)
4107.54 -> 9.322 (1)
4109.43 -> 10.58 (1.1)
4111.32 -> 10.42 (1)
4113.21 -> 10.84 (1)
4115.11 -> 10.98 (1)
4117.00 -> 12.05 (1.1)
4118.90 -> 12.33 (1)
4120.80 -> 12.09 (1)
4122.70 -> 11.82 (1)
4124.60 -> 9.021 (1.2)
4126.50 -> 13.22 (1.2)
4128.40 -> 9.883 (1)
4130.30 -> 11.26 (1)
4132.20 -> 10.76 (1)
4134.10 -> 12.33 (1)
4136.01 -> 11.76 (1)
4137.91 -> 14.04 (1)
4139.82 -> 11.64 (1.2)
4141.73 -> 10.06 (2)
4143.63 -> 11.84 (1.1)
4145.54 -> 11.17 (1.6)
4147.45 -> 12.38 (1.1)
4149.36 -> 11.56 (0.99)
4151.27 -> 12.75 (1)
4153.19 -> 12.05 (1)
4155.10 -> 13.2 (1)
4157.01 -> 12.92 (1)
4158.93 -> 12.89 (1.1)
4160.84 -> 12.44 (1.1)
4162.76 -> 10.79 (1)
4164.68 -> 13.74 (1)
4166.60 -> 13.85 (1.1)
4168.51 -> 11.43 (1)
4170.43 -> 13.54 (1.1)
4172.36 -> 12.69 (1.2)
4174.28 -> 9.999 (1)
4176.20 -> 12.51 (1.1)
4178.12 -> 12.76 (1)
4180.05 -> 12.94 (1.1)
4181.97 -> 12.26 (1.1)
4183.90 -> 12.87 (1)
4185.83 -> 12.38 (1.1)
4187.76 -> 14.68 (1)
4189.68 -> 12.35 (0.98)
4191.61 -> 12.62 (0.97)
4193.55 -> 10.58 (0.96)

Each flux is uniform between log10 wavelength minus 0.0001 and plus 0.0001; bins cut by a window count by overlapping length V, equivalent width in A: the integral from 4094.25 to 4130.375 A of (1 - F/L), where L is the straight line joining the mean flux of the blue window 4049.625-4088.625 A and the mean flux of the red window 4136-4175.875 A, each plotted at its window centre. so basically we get 4.7 A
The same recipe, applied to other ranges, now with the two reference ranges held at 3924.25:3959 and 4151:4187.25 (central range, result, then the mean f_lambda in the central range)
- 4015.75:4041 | -4.9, 11.7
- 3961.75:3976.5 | 3.6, 6.54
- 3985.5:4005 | -3.5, 10.8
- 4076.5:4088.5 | -1.0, 11.8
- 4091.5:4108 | 1.8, 9.95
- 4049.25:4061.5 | -2.3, 12.2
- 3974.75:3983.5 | -0.9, 9.72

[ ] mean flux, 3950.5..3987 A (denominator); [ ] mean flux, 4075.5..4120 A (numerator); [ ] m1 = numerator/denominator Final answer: 1.3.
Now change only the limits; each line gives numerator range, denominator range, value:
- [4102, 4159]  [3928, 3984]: 1.44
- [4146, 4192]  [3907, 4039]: 1.28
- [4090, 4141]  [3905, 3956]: 1.25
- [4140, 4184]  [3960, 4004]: 1.34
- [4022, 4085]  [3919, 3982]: 1.47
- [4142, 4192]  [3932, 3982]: 1.57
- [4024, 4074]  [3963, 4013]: 1.22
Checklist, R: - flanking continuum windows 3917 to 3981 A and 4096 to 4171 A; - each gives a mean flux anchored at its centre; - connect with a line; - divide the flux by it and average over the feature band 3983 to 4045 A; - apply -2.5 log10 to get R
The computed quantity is -0.24 mag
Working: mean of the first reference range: 8.12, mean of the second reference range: 11.5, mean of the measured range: 11.6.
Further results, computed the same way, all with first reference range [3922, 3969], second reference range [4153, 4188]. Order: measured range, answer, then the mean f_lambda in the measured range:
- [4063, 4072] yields -0.19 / 12.5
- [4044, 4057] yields -0.20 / 12.3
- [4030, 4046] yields -0.08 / 10.7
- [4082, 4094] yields -0.11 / 12.1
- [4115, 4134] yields 0.02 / 11.4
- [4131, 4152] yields 0.02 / 11.8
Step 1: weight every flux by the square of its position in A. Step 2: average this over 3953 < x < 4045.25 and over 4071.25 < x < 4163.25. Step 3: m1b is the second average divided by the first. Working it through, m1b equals 1.15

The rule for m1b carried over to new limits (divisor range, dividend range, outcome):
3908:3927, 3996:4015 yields 1.20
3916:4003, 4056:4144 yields 1.38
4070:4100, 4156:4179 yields 1.12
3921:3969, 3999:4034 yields 1.58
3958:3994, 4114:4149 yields 1.43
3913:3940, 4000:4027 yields 1.60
